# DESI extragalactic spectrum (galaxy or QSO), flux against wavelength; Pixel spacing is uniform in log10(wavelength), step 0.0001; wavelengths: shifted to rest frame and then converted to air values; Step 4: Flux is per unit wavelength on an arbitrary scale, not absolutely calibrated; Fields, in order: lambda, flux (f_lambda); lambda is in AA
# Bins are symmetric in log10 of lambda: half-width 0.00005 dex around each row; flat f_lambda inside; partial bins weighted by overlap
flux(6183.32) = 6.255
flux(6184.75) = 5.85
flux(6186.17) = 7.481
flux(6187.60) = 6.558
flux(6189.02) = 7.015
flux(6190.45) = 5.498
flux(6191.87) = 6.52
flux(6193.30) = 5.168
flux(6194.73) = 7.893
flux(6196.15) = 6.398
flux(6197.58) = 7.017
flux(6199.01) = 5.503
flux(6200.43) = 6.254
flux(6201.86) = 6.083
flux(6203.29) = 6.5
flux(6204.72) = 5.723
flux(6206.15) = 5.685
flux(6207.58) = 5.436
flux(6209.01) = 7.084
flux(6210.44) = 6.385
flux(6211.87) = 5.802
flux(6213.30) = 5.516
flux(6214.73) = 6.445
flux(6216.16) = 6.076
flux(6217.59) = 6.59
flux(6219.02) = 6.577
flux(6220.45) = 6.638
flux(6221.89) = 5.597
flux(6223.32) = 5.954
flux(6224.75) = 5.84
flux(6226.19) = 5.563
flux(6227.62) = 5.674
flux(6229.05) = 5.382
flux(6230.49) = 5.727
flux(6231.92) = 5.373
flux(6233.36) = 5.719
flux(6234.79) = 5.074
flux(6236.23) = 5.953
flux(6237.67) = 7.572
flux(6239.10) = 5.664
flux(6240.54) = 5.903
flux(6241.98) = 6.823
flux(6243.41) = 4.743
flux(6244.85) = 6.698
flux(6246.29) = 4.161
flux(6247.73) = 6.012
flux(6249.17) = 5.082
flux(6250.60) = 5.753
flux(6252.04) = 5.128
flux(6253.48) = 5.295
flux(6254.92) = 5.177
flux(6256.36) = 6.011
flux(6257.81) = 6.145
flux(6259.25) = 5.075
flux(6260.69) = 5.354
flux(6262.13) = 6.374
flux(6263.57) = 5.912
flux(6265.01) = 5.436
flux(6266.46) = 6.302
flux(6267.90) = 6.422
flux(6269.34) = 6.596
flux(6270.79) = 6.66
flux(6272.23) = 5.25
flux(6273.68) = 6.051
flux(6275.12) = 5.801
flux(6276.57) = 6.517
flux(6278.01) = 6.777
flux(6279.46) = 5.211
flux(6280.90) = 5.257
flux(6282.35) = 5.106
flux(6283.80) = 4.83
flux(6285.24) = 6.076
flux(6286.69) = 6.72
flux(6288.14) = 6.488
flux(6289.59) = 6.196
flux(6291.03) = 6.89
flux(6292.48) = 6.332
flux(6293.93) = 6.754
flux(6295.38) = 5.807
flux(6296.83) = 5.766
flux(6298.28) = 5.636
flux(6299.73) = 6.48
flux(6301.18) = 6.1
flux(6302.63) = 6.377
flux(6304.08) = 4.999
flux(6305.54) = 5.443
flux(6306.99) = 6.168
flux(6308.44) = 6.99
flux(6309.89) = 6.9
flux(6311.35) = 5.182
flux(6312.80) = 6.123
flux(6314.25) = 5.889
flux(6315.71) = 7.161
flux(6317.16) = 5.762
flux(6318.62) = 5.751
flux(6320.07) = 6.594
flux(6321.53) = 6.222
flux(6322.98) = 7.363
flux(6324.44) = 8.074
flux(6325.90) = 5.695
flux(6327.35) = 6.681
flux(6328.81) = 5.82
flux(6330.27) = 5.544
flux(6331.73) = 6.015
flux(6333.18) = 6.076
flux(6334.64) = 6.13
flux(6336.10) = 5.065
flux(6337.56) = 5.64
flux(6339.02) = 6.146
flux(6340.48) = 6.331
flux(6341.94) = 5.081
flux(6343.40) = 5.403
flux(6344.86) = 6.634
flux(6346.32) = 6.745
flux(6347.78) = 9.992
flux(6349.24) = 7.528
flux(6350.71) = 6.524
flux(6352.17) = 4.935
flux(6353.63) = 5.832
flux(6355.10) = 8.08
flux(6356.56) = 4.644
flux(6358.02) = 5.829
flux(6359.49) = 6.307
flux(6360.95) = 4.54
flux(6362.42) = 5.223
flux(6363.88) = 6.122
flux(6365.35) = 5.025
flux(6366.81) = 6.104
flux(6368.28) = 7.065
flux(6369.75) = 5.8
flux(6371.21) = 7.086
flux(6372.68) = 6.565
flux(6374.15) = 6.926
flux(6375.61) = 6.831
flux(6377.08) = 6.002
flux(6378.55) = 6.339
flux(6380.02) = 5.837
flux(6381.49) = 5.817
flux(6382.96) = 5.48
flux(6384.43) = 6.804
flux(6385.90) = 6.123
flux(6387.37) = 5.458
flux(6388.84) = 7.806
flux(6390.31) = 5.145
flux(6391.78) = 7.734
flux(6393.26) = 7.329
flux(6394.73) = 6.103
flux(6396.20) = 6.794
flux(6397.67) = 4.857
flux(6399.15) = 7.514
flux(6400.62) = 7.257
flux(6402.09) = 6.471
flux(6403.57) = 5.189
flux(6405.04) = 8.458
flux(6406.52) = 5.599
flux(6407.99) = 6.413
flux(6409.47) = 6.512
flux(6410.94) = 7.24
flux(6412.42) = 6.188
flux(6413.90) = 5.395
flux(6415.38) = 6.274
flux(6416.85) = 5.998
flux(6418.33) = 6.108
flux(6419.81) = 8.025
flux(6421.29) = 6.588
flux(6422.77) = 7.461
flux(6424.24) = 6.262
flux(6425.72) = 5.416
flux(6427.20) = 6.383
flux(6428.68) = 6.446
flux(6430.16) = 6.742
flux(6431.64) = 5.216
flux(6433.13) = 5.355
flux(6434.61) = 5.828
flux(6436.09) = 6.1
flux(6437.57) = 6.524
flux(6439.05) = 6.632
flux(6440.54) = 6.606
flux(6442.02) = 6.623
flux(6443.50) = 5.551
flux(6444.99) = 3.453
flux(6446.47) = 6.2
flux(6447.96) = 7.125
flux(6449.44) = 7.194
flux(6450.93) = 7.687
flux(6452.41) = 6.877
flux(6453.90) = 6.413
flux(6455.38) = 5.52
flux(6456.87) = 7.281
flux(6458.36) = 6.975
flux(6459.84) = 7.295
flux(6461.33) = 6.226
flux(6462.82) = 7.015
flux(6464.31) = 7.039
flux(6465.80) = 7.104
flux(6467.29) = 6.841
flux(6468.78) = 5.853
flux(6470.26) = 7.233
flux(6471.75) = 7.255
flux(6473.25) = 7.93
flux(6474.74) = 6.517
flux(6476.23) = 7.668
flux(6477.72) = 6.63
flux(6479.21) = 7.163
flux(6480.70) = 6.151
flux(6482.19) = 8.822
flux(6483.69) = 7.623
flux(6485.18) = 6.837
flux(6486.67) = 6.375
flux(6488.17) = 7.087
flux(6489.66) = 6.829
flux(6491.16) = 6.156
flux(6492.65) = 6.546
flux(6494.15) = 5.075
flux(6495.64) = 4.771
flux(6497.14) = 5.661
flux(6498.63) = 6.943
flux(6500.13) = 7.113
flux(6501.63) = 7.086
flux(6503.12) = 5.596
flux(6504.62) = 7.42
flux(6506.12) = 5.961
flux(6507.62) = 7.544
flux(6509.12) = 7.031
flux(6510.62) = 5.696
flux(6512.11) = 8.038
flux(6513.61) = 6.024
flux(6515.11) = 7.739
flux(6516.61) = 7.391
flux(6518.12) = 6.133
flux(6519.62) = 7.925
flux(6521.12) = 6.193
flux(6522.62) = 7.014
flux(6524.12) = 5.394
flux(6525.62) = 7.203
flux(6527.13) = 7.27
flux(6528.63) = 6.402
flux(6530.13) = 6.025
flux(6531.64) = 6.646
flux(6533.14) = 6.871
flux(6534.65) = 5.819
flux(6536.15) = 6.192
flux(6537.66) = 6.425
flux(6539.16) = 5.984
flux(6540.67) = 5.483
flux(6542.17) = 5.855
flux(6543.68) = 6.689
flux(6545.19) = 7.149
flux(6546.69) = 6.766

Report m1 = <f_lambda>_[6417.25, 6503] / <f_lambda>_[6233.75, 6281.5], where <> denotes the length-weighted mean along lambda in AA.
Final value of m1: 1.13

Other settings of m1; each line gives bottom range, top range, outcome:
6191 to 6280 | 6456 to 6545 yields 1.12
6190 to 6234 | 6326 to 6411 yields 1.04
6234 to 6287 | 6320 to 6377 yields 1.08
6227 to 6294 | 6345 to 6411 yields 1.09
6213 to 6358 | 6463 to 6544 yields 1.11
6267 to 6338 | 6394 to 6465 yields 1.05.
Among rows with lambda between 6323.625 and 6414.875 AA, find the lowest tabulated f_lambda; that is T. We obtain 4.54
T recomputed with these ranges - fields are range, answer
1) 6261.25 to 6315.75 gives 4.83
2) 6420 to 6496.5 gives 3.453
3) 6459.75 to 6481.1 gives 5.853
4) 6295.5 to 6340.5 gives 4.999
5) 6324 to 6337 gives 5.065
